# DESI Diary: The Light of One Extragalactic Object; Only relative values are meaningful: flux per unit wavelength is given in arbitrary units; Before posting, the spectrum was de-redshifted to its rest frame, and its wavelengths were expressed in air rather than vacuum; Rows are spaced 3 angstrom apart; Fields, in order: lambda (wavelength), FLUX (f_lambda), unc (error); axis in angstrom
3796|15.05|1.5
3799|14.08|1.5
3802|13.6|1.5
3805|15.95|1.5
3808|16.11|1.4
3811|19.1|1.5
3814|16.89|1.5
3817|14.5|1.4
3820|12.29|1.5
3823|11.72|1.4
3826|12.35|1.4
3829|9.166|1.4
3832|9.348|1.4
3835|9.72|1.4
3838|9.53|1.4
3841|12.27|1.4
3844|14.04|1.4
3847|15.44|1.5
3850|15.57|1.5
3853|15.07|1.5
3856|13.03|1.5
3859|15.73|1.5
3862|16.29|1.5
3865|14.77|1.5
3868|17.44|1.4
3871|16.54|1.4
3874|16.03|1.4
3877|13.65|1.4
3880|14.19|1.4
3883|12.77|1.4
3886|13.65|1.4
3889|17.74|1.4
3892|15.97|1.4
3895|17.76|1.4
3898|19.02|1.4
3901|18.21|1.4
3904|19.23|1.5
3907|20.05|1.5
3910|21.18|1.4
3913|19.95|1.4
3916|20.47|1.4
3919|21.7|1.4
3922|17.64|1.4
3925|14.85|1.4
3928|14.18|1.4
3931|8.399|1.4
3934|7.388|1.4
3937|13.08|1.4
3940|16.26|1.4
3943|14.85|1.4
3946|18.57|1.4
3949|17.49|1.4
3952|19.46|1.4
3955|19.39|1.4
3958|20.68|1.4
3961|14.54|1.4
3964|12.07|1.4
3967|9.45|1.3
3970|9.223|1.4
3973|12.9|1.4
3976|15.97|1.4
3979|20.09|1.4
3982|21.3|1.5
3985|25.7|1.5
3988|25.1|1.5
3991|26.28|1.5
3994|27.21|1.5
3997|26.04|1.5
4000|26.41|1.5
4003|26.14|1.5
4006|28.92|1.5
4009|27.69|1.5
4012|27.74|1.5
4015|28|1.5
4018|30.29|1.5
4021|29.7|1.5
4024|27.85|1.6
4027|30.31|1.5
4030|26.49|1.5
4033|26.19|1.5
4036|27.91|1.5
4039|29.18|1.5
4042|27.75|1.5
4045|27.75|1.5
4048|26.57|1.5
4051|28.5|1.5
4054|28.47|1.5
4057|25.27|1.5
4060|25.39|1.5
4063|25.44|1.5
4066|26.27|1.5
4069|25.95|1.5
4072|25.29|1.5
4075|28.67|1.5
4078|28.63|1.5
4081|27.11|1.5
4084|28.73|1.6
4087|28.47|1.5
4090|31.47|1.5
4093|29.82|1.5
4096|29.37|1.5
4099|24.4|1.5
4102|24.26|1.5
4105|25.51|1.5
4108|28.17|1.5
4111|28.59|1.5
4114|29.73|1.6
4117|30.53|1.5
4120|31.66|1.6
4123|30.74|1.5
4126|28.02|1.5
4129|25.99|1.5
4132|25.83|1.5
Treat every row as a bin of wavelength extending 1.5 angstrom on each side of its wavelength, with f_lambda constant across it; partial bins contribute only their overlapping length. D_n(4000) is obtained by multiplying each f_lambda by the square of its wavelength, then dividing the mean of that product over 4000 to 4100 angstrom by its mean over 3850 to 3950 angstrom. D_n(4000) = 1.85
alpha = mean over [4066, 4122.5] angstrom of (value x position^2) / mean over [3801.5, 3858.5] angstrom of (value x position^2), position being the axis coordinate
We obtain 2.38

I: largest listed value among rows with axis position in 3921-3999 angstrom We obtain 27.21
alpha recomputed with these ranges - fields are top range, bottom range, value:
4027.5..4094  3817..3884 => 2.26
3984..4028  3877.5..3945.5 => 1.77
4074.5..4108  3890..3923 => 1.59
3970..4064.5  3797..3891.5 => 1.99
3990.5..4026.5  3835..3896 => 2.03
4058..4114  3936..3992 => 1.66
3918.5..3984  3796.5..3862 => 1.20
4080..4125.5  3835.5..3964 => 1.98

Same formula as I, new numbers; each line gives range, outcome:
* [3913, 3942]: 21.7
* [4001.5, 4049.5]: 30.31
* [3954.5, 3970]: 20.68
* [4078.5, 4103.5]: 31.47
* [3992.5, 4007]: 28.92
